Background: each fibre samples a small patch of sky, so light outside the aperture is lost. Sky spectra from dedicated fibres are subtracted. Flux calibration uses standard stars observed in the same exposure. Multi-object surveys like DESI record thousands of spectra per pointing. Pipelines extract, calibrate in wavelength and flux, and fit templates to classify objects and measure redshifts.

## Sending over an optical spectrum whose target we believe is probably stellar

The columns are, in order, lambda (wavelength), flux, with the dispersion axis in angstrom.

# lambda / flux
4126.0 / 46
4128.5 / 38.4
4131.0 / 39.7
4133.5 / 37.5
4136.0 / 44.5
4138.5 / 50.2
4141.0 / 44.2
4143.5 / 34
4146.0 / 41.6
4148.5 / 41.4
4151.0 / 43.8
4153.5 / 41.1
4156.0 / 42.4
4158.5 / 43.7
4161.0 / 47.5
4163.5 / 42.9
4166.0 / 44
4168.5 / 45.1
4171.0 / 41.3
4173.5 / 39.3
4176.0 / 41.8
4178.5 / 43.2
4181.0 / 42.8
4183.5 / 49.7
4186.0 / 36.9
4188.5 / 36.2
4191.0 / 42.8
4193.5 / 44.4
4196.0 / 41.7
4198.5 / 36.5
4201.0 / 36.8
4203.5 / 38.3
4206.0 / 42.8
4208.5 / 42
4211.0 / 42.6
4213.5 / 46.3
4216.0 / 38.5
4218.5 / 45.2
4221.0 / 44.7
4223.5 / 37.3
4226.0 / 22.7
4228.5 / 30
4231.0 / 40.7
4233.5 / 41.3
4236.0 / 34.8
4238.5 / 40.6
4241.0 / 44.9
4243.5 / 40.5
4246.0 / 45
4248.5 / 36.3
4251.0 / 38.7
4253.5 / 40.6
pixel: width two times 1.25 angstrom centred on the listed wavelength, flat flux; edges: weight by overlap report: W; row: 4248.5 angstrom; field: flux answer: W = 36.3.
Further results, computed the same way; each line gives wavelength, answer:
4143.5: 34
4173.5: 39.3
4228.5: 30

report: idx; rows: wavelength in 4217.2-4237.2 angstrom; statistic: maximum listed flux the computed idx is 45.2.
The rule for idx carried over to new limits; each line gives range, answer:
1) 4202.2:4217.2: 46.3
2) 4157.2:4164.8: 47.5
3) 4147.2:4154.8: 43.8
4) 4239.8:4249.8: 45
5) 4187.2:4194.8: 44.4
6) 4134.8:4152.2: 50.2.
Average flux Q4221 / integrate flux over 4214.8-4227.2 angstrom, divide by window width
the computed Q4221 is 37.7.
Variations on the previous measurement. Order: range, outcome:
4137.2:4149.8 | 42.3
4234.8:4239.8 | 37.8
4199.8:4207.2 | 39.3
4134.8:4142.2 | 46.3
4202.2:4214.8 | 42.4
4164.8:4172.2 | 43.5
